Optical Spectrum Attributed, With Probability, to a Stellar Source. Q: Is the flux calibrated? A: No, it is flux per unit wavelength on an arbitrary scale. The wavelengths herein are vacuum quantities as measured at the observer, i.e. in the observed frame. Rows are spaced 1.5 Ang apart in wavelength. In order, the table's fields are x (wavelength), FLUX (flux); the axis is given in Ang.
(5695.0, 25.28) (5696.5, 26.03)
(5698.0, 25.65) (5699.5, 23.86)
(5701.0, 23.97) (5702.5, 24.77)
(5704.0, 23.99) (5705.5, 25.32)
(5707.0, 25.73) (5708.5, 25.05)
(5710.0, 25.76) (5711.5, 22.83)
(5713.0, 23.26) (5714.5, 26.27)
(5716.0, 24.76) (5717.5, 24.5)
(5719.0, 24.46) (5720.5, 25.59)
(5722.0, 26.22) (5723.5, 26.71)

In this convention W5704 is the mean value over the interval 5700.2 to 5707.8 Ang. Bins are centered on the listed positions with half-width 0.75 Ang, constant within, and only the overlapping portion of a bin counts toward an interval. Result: 24.8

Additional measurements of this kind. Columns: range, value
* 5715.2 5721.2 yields 24.8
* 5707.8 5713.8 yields 24.2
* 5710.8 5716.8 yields 24.3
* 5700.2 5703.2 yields 24.4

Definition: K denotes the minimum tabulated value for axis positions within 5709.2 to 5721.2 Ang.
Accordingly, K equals 22.83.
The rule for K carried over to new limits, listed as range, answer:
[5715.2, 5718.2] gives 24.5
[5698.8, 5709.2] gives 23.86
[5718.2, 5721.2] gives 24.46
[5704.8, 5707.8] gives 25.32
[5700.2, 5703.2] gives 23.97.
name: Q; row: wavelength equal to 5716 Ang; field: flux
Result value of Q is 24.76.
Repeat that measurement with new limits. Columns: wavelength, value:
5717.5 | 24.5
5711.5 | 22.83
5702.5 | 24.77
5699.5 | 23.86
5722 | 26.22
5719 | 24.46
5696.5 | 26.03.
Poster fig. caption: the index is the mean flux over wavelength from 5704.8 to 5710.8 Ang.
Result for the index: 25.4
